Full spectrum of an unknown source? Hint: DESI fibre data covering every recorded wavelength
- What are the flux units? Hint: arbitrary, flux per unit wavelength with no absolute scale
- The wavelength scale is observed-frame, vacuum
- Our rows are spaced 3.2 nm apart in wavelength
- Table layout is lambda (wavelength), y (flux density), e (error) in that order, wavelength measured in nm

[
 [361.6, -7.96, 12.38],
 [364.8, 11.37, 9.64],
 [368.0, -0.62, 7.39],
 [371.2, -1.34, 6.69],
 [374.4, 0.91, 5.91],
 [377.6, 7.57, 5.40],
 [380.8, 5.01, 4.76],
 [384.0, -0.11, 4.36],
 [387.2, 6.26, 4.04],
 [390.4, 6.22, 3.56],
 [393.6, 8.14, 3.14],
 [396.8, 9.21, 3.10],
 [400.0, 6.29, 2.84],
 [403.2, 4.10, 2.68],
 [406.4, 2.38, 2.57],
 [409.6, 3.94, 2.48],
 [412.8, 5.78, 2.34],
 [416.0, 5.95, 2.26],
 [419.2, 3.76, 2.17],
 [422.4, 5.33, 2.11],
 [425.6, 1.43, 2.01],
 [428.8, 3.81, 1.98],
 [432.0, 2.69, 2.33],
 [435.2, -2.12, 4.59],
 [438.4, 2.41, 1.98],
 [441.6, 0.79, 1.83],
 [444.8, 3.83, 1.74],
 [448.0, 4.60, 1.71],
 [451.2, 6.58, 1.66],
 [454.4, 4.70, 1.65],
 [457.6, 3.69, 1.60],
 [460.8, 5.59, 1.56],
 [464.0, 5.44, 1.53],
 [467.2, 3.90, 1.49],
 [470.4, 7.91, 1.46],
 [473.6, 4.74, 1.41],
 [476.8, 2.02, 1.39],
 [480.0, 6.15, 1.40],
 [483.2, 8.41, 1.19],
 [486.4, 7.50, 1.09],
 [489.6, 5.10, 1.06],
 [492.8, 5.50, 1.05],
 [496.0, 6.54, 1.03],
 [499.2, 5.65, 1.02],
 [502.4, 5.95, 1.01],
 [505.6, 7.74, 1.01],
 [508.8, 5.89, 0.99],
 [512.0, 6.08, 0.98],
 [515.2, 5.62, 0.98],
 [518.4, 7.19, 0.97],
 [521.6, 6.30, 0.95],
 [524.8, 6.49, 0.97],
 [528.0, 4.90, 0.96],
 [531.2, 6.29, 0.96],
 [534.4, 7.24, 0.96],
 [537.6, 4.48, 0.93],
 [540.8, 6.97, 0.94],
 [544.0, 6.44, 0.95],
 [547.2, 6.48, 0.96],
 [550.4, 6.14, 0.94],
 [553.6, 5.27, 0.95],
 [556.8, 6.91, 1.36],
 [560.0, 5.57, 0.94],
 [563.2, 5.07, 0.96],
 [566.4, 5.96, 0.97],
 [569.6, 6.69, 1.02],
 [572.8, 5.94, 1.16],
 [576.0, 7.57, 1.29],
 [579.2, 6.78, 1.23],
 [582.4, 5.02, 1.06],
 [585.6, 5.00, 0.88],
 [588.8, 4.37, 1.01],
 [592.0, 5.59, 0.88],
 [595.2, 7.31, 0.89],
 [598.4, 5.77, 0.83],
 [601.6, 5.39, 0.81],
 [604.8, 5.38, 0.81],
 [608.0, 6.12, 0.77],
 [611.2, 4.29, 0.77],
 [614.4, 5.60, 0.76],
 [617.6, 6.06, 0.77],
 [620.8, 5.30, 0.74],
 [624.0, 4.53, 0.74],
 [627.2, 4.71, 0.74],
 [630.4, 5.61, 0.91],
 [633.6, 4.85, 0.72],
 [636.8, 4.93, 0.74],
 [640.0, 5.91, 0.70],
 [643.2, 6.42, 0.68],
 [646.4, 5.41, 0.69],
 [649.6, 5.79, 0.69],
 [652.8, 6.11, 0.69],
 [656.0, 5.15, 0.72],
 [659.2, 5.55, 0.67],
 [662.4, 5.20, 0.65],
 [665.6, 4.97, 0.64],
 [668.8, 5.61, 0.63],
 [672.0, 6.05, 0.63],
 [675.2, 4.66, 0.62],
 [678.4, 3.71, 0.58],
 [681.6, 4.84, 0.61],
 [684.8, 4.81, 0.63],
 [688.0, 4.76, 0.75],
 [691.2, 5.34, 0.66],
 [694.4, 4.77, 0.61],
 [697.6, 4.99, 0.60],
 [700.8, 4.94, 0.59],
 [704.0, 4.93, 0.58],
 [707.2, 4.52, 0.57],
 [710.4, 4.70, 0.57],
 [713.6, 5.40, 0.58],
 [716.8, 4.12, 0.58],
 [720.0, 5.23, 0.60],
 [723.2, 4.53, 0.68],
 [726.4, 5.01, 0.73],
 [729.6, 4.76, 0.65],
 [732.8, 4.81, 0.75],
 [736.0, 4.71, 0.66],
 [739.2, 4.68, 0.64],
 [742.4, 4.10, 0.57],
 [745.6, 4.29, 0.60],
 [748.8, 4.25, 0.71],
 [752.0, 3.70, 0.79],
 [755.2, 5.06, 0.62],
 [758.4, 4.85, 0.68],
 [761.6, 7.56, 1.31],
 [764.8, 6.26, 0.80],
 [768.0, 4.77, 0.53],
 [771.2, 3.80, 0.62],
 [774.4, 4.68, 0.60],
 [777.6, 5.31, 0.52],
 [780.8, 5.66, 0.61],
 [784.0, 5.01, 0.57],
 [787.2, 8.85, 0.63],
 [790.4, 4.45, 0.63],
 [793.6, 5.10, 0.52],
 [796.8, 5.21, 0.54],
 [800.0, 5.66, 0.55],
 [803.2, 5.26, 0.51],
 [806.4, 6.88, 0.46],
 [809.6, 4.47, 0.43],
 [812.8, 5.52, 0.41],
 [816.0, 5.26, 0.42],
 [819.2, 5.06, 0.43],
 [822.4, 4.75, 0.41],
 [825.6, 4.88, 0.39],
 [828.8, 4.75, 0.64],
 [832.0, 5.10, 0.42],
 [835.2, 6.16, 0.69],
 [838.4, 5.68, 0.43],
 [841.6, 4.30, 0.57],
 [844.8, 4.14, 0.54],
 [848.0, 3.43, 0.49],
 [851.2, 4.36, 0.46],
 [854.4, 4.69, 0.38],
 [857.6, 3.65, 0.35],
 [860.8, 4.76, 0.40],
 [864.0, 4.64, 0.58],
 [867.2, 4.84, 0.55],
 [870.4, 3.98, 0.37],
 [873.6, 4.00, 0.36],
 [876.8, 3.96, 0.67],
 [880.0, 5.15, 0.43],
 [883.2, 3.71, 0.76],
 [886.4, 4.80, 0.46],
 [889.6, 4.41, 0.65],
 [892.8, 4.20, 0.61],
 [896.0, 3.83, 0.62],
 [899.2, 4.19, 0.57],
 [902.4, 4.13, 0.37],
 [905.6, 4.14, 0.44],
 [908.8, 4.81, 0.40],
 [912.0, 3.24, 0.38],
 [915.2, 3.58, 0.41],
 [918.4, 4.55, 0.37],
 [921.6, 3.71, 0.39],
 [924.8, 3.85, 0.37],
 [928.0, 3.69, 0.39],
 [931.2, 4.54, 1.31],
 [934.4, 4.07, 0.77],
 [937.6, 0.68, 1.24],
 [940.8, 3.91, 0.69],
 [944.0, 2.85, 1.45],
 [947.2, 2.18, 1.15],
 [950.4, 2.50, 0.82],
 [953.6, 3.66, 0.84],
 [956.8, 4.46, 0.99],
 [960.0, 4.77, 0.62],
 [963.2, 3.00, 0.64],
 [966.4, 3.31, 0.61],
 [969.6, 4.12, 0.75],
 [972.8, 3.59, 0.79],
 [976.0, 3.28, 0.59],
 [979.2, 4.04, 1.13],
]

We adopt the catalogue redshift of 0.200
